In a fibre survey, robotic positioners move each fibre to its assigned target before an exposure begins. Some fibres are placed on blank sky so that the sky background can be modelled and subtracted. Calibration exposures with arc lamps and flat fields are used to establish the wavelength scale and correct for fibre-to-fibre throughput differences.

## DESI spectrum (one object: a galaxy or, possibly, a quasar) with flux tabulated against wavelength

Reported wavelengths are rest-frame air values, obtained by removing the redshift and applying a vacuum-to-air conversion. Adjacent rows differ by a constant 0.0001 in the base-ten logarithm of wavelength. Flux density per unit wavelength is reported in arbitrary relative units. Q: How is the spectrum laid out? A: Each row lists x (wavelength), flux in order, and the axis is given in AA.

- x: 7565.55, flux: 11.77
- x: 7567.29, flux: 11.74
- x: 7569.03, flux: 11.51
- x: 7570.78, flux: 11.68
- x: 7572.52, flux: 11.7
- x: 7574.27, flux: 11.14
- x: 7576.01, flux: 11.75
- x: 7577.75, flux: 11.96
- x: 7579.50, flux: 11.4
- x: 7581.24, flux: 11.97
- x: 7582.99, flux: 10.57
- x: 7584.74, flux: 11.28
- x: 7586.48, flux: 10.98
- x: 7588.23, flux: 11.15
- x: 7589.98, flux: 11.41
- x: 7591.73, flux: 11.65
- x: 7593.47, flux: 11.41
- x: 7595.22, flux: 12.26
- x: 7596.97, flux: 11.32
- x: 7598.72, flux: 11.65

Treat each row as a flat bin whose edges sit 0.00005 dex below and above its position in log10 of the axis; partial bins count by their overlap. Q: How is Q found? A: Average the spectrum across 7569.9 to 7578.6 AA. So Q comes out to 11.6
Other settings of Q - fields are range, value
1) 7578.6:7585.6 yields 11.3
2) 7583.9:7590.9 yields 11.2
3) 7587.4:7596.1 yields 11.6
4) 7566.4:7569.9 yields 11.6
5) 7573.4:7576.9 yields 11.5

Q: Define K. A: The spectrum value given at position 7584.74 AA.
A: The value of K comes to 11.28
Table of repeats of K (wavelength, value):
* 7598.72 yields 11.65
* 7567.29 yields 11.74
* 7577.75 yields 11.96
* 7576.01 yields 11.75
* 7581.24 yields 11.97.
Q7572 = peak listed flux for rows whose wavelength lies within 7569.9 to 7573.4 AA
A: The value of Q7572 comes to 11.7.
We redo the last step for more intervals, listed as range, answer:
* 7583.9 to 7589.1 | 11.28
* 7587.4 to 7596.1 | 12.26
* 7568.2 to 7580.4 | 11.96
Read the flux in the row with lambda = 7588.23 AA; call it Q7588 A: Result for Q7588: 11.15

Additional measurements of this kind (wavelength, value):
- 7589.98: 11.41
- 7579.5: 11.4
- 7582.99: 10.57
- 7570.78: 11.68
